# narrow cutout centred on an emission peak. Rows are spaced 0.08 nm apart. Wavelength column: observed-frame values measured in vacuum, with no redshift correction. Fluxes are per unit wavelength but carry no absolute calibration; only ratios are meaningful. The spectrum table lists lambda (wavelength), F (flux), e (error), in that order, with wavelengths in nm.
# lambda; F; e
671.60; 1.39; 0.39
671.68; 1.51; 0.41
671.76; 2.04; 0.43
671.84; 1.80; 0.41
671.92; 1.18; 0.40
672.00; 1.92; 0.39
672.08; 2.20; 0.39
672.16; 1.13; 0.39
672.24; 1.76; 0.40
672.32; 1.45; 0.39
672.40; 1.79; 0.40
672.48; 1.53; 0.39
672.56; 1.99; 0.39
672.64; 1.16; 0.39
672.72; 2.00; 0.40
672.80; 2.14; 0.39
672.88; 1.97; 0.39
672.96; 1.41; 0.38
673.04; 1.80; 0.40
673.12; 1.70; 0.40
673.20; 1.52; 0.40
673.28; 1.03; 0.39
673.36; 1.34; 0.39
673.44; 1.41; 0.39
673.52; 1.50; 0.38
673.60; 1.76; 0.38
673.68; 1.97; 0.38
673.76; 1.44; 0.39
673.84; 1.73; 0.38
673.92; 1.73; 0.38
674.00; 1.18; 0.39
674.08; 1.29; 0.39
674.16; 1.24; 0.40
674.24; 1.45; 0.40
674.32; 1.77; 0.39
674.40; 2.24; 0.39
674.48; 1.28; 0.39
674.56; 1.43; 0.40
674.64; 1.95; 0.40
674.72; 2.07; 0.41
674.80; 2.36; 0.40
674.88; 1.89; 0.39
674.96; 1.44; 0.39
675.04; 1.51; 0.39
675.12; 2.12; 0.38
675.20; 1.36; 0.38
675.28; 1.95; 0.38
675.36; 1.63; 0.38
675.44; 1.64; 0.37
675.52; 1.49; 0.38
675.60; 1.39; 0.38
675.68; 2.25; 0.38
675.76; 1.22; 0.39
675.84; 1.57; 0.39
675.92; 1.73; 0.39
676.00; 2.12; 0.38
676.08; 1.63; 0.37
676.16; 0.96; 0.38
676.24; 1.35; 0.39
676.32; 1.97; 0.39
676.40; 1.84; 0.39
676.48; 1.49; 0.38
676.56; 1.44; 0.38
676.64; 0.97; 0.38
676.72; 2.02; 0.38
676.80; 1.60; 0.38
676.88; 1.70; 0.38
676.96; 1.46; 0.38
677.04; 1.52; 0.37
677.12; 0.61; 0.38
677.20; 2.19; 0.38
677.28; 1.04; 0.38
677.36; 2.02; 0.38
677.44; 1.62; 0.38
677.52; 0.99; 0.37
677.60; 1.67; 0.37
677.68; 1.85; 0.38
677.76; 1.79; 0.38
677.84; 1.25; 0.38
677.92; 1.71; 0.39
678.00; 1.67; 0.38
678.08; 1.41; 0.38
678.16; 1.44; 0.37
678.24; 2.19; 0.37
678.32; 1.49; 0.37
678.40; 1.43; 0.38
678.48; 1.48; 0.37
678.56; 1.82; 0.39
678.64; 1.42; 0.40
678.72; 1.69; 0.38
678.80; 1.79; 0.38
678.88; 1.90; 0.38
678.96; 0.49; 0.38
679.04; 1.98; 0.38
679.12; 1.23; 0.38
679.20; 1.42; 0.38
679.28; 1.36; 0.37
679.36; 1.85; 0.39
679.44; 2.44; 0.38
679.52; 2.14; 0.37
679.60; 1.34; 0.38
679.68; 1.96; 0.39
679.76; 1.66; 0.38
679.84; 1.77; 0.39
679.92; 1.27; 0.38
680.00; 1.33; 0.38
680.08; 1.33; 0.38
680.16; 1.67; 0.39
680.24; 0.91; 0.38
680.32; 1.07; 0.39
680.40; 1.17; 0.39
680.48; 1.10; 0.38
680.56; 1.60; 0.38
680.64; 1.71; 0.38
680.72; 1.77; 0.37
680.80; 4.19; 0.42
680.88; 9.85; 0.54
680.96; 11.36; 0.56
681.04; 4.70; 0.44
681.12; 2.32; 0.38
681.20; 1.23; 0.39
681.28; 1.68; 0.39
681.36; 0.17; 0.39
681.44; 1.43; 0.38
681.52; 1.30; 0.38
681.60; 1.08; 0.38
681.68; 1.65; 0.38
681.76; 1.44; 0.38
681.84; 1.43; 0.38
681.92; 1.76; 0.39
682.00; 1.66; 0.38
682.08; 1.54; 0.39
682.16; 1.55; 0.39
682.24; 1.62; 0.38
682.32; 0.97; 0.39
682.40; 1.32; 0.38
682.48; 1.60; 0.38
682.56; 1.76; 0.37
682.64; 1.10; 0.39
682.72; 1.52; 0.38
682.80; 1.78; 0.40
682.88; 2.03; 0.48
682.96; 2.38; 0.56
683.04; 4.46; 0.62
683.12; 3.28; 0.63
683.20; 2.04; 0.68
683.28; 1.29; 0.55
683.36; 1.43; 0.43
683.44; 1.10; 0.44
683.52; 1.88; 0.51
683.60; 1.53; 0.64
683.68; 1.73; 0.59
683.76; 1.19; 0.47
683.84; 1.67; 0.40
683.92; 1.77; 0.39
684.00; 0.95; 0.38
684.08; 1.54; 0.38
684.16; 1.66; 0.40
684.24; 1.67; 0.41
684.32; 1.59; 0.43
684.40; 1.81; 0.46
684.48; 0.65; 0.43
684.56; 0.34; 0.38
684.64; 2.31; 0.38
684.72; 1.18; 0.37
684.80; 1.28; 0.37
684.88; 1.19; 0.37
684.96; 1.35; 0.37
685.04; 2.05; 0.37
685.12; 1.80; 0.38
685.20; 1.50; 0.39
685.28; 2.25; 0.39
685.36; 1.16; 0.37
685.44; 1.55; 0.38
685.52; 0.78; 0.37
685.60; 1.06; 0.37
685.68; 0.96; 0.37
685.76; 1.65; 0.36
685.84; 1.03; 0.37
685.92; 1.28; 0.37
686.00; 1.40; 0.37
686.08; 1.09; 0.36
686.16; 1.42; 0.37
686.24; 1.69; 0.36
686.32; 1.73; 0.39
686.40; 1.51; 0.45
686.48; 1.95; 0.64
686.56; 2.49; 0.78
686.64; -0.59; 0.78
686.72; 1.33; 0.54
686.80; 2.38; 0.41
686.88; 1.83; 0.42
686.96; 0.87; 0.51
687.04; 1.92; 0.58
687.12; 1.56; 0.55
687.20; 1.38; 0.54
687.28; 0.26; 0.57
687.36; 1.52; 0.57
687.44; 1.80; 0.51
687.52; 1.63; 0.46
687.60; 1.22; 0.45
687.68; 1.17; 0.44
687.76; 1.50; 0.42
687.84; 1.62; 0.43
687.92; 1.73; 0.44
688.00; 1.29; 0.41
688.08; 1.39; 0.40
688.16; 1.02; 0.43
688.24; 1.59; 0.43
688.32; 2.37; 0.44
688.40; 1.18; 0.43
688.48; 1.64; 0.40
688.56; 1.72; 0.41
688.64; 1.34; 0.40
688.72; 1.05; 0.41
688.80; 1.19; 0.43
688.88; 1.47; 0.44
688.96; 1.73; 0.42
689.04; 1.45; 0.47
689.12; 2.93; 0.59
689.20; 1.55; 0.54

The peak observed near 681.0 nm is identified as H-alpha 6563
